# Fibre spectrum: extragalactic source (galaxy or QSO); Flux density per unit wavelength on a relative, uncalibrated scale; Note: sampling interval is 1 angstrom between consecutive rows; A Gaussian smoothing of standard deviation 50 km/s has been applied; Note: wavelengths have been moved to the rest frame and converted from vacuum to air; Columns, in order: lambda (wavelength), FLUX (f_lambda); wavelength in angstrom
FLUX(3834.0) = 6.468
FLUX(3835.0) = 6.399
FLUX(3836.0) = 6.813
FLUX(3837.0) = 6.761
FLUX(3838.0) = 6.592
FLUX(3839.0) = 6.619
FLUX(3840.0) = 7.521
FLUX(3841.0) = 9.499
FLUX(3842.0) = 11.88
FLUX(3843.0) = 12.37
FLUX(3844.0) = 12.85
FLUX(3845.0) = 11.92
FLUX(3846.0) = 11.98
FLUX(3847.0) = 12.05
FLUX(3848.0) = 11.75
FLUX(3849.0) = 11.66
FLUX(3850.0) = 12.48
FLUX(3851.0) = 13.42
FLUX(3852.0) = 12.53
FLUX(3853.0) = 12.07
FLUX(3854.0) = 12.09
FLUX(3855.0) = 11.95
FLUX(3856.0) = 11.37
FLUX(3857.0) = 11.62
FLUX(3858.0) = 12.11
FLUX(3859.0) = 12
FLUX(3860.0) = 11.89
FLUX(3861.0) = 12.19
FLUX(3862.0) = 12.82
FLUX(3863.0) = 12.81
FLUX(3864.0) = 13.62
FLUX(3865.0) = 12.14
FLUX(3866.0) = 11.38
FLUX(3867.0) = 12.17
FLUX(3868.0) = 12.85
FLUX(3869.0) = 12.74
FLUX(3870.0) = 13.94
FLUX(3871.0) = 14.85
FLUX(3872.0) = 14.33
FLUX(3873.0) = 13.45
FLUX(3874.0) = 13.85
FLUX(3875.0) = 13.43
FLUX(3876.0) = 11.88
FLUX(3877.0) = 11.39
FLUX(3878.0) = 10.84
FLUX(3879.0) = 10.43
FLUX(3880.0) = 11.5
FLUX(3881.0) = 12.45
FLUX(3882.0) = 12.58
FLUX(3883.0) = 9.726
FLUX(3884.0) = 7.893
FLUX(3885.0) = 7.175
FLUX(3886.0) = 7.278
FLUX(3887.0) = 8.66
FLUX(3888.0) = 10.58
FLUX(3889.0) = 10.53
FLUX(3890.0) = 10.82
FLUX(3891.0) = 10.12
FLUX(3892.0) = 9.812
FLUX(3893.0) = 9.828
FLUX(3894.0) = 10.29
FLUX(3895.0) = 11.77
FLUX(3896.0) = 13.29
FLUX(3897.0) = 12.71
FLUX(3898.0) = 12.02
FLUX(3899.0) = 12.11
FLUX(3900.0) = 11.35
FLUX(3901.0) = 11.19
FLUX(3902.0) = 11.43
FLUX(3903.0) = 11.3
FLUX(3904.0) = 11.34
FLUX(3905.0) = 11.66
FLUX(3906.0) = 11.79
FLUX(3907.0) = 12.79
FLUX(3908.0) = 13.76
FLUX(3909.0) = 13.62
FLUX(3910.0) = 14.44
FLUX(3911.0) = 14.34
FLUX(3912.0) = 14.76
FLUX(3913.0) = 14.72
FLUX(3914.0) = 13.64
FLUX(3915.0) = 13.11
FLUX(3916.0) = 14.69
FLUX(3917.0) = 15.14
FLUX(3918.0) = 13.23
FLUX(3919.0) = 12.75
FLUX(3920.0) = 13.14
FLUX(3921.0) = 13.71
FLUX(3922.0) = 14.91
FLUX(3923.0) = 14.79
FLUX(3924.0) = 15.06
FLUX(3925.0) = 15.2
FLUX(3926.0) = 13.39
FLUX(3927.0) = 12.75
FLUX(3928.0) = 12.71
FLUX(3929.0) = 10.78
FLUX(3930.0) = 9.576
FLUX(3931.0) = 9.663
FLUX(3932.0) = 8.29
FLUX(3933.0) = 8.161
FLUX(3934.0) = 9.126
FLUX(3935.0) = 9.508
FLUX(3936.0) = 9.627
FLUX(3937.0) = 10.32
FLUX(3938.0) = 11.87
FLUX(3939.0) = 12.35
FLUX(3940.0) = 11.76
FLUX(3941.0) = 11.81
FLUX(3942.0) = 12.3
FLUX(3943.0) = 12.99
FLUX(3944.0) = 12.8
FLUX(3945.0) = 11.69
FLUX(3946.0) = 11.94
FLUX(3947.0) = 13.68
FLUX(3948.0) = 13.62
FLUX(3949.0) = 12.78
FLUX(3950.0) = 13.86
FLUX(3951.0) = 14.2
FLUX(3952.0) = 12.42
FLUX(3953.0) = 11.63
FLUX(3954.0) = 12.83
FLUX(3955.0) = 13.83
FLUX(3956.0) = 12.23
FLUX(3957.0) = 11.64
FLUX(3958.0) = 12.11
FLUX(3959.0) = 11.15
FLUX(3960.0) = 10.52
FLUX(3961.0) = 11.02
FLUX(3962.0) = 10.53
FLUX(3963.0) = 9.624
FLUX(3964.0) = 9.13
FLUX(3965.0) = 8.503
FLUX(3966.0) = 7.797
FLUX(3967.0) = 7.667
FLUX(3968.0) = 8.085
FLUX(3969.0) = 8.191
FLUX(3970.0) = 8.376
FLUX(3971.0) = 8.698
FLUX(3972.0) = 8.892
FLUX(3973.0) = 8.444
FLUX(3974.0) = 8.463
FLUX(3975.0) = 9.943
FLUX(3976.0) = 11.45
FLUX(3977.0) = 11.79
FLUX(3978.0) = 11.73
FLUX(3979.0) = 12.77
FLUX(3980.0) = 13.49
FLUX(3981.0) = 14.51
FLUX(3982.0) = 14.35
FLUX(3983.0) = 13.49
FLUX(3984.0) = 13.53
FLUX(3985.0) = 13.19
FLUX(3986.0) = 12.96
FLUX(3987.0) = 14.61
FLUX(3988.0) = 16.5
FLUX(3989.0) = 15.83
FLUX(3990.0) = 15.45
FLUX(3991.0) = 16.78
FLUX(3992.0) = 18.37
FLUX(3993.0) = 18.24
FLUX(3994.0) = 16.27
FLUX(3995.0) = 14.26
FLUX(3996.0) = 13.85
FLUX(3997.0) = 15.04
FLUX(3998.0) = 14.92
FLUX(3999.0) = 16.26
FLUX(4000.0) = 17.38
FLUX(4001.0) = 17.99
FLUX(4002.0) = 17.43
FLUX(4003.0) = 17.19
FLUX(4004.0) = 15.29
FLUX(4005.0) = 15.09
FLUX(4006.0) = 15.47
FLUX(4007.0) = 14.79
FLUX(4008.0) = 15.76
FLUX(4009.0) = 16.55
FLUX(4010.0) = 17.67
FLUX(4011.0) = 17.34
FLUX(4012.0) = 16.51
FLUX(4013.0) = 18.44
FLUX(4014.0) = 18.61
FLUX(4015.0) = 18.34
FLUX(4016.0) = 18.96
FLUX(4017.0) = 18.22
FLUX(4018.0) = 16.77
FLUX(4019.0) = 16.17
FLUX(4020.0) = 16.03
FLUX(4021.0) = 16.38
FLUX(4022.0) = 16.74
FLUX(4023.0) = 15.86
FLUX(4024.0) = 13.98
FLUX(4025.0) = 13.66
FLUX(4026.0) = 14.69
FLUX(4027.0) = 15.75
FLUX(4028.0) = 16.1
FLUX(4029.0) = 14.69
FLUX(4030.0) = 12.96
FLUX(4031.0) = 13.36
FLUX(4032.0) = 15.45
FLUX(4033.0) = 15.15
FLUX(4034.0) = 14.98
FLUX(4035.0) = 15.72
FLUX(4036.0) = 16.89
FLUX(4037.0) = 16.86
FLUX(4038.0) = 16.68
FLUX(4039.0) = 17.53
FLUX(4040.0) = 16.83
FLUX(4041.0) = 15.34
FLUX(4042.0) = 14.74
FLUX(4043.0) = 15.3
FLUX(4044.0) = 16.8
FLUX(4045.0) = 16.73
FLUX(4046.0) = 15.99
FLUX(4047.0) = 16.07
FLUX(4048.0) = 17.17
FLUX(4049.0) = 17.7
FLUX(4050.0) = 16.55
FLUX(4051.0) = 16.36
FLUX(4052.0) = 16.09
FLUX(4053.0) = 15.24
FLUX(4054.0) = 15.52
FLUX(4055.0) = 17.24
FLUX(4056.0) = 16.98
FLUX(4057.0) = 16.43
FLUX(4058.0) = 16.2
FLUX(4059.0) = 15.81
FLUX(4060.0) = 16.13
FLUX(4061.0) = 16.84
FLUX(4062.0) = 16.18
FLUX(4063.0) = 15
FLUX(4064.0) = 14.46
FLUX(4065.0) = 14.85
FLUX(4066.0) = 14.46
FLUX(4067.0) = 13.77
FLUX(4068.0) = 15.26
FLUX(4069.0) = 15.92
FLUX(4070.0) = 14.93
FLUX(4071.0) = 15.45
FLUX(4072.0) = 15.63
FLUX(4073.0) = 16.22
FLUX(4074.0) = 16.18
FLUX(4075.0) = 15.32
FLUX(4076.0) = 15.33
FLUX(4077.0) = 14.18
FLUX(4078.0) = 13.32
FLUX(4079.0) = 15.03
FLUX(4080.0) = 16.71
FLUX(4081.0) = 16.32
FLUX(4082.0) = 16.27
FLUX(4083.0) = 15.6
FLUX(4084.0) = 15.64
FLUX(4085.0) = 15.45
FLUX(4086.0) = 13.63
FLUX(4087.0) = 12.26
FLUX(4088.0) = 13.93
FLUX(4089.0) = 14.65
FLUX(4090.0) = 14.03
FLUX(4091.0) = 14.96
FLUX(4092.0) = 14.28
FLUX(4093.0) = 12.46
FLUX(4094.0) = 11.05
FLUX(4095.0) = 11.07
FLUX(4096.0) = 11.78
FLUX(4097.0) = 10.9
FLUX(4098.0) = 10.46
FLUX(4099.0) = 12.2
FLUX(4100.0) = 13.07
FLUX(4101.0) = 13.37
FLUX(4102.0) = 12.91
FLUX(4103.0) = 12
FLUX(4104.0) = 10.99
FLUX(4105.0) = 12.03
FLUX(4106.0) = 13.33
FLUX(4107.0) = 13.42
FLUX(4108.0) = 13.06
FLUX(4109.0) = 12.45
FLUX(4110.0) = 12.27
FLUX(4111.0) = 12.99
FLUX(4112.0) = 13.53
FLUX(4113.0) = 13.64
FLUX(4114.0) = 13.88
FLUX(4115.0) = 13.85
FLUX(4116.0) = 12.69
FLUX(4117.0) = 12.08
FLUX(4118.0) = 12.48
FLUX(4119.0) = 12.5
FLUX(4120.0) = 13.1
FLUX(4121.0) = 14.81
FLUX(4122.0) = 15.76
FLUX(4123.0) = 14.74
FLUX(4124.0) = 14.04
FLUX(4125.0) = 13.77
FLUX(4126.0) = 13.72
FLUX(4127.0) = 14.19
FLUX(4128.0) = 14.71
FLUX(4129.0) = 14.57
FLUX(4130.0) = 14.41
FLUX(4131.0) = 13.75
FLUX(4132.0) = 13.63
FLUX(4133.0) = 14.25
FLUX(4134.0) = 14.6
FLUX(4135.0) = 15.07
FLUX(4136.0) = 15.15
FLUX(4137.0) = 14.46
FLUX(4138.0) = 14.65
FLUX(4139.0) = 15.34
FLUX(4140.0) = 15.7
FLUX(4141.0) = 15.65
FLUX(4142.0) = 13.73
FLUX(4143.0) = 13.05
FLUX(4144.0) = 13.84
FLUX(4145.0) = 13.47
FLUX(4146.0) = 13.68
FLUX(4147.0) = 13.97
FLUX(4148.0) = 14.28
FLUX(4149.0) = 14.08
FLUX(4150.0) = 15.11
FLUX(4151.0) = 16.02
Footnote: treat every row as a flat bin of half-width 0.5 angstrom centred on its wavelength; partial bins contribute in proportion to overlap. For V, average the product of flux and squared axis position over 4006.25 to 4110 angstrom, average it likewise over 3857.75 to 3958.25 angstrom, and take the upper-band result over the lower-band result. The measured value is 1.35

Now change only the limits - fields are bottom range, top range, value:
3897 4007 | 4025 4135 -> 1.22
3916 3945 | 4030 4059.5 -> 1.41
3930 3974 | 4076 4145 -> 1.38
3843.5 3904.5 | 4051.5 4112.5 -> 1.36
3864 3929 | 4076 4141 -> 1.24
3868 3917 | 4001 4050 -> 1.45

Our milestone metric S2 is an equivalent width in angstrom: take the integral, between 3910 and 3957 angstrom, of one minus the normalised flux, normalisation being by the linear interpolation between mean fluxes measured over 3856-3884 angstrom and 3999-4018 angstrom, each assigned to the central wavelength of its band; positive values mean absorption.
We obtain 6.1 angstrom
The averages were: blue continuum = 12.3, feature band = 12.6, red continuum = 17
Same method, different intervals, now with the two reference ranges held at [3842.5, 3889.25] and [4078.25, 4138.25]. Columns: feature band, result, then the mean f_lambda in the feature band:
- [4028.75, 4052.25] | -5.0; 15.9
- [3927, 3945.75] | 2.2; 10.9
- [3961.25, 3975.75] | 4.4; 8.82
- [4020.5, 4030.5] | -1.6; 15.1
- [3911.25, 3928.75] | -2.4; 13.9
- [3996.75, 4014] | -4.8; 16.5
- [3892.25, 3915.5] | -0.6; 12.5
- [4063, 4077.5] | -1.9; 15.1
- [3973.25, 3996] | -2.1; 13.9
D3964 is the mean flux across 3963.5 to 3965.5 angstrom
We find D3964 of 8.82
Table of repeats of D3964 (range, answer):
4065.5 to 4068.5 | 14.5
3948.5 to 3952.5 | 13.3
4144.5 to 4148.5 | 13.8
